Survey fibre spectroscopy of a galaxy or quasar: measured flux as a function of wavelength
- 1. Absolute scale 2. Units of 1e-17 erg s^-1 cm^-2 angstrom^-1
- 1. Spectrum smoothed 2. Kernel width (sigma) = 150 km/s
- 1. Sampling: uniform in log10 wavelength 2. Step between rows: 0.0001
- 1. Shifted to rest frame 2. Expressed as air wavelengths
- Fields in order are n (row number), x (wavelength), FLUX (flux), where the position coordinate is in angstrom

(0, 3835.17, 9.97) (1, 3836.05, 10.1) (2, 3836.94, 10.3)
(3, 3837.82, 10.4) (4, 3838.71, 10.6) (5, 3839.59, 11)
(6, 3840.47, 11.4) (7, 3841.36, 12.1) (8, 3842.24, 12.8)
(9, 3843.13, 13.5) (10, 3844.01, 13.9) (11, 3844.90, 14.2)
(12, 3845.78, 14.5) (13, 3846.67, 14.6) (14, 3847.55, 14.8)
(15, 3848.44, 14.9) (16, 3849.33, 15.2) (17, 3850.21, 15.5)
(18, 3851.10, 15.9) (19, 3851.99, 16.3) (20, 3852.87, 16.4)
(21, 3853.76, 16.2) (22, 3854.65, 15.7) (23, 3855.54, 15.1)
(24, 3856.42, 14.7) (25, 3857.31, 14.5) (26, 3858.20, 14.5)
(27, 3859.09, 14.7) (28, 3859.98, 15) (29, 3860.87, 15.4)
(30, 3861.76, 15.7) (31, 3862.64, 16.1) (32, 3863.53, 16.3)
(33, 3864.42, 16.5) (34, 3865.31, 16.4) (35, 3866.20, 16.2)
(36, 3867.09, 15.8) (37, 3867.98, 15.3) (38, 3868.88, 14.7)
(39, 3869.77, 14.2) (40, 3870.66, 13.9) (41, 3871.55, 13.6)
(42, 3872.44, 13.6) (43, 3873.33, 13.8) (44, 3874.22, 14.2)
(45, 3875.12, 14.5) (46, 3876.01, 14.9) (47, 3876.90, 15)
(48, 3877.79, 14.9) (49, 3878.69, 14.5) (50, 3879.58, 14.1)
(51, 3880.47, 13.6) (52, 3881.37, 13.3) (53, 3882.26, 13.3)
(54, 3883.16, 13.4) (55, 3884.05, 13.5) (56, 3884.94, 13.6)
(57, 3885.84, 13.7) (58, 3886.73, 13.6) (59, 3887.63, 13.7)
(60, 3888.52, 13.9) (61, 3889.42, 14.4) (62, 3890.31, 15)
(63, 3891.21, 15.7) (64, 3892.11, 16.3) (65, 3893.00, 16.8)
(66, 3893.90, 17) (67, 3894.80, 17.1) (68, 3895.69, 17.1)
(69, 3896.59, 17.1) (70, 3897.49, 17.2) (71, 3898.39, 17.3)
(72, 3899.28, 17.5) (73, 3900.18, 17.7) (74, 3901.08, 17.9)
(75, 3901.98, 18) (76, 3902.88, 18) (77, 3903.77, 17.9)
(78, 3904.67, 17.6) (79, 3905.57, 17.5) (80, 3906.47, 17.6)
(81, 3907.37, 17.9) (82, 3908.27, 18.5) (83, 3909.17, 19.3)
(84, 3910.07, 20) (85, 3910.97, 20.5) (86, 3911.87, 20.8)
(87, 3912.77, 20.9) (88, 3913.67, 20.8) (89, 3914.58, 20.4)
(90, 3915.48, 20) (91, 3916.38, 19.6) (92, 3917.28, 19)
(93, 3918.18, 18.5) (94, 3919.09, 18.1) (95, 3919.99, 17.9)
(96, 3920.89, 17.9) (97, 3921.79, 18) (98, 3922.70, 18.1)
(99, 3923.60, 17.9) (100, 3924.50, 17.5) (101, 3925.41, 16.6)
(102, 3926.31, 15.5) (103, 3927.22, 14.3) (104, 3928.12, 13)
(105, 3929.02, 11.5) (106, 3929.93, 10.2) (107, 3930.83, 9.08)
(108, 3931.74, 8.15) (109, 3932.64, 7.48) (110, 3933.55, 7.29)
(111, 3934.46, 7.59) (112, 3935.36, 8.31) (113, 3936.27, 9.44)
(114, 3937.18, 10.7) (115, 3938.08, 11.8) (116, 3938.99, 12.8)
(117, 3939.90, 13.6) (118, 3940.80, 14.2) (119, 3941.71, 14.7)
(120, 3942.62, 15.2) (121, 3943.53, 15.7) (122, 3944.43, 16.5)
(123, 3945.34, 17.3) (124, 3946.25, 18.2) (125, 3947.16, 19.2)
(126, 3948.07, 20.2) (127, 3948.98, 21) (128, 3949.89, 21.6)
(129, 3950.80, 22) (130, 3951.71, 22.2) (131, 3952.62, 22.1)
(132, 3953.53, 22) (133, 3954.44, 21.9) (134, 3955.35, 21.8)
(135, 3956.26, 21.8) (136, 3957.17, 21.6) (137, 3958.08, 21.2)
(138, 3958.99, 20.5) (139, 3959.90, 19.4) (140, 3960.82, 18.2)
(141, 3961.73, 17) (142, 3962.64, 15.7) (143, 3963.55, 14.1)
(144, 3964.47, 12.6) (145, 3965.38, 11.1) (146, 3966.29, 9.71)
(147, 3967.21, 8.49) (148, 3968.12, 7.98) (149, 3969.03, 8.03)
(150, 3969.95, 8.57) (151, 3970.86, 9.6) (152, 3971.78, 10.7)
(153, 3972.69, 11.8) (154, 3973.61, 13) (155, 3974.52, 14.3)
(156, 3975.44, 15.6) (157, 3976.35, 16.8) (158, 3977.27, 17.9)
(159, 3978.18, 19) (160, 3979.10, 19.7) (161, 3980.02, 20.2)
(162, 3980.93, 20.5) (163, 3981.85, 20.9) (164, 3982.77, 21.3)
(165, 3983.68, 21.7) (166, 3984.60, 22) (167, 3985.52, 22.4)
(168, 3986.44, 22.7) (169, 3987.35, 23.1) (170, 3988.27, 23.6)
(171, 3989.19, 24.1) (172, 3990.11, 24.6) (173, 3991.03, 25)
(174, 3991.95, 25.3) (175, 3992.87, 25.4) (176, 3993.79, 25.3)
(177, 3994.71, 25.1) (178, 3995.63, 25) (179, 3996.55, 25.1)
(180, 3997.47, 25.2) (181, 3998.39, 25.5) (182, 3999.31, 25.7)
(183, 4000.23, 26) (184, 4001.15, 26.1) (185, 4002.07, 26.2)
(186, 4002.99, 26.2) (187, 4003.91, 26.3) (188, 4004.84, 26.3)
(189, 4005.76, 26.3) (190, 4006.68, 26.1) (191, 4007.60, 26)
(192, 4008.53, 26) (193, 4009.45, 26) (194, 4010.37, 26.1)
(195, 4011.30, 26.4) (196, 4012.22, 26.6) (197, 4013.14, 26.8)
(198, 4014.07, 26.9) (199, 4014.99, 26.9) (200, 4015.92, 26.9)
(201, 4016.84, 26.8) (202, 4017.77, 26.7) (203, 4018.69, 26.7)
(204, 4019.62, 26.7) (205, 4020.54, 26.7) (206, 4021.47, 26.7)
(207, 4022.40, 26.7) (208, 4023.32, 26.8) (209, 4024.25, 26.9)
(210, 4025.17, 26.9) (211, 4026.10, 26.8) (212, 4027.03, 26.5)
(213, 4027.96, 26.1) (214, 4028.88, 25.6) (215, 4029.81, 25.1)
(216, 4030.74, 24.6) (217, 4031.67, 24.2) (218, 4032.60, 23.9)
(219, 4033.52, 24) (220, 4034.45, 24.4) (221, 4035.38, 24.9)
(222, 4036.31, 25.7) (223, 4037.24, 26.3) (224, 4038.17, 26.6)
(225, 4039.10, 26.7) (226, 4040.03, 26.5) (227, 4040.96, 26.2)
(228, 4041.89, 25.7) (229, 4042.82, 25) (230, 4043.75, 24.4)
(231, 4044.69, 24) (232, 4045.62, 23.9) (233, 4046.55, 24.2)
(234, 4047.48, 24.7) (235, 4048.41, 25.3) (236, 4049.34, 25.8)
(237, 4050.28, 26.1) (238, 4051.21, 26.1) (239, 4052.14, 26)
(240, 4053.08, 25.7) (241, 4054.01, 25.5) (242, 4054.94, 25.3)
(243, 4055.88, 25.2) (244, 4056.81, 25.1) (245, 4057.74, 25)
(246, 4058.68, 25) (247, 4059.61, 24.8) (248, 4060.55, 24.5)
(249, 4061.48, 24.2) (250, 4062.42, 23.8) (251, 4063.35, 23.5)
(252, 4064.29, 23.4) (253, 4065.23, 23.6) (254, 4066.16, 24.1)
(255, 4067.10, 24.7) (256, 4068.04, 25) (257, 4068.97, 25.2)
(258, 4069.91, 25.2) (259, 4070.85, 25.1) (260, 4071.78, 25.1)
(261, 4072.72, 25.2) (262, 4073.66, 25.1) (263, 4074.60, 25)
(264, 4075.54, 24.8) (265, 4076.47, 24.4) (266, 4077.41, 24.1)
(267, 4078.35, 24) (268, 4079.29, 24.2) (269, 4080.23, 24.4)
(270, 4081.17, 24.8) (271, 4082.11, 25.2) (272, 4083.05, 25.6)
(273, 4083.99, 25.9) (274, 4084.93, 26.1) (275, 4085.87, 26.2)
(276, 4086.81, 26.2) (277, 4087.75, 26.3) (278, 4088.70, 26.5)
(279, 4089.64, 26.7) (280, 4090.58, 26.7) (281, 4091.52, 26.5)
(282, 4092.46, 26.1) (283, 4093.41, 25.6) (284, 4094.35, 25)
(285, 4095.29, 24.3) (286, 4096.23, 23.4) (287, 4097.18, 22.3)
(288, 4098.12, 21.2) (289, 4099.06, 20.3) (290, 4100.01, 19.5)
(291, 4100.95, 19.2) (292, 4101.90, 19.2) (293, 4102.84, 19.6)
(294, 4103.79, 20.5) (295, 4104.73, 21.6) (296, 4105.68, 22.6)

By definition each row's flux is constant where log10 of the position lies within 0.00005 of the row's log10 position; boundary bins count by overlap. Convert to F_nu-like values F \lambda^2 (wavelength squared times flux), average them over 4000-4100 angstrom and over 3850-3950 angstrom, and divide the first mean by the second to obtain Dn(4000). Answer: 1.75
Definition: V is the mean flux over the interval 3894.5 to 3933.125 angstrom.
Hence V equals 17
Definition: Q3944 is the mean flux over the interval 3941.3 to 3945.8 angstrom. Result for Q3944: 15.9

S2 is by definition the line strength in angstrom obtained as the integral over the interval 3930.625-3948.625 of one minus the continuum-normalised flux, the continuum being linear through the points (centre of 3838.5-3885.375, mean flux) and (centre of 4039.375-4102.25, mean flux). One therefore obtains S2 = 5.3 angstrom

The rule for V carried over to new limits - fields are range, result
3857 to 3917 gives 16.2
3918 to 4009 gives 18.3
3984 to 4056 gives 25.6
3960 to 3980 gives 13.6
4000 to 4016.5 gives 26.4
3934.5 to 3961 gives 17.6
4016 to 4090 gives 25.4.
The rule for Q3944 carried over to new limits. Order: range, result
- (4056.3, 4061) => 24.9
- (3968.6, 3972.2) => 9.2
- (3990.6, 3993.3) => 25.2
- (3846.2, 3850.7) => 15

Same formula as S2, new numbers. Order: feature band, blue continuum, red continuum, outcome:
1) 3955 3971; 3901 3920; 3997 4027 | 5.50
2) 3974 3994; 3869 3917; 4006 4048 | 1.33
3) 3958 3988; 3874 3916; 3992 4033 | 8.79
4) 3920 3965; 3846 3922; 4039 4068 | 7.60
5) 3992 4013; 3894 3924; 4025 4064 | -2.50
